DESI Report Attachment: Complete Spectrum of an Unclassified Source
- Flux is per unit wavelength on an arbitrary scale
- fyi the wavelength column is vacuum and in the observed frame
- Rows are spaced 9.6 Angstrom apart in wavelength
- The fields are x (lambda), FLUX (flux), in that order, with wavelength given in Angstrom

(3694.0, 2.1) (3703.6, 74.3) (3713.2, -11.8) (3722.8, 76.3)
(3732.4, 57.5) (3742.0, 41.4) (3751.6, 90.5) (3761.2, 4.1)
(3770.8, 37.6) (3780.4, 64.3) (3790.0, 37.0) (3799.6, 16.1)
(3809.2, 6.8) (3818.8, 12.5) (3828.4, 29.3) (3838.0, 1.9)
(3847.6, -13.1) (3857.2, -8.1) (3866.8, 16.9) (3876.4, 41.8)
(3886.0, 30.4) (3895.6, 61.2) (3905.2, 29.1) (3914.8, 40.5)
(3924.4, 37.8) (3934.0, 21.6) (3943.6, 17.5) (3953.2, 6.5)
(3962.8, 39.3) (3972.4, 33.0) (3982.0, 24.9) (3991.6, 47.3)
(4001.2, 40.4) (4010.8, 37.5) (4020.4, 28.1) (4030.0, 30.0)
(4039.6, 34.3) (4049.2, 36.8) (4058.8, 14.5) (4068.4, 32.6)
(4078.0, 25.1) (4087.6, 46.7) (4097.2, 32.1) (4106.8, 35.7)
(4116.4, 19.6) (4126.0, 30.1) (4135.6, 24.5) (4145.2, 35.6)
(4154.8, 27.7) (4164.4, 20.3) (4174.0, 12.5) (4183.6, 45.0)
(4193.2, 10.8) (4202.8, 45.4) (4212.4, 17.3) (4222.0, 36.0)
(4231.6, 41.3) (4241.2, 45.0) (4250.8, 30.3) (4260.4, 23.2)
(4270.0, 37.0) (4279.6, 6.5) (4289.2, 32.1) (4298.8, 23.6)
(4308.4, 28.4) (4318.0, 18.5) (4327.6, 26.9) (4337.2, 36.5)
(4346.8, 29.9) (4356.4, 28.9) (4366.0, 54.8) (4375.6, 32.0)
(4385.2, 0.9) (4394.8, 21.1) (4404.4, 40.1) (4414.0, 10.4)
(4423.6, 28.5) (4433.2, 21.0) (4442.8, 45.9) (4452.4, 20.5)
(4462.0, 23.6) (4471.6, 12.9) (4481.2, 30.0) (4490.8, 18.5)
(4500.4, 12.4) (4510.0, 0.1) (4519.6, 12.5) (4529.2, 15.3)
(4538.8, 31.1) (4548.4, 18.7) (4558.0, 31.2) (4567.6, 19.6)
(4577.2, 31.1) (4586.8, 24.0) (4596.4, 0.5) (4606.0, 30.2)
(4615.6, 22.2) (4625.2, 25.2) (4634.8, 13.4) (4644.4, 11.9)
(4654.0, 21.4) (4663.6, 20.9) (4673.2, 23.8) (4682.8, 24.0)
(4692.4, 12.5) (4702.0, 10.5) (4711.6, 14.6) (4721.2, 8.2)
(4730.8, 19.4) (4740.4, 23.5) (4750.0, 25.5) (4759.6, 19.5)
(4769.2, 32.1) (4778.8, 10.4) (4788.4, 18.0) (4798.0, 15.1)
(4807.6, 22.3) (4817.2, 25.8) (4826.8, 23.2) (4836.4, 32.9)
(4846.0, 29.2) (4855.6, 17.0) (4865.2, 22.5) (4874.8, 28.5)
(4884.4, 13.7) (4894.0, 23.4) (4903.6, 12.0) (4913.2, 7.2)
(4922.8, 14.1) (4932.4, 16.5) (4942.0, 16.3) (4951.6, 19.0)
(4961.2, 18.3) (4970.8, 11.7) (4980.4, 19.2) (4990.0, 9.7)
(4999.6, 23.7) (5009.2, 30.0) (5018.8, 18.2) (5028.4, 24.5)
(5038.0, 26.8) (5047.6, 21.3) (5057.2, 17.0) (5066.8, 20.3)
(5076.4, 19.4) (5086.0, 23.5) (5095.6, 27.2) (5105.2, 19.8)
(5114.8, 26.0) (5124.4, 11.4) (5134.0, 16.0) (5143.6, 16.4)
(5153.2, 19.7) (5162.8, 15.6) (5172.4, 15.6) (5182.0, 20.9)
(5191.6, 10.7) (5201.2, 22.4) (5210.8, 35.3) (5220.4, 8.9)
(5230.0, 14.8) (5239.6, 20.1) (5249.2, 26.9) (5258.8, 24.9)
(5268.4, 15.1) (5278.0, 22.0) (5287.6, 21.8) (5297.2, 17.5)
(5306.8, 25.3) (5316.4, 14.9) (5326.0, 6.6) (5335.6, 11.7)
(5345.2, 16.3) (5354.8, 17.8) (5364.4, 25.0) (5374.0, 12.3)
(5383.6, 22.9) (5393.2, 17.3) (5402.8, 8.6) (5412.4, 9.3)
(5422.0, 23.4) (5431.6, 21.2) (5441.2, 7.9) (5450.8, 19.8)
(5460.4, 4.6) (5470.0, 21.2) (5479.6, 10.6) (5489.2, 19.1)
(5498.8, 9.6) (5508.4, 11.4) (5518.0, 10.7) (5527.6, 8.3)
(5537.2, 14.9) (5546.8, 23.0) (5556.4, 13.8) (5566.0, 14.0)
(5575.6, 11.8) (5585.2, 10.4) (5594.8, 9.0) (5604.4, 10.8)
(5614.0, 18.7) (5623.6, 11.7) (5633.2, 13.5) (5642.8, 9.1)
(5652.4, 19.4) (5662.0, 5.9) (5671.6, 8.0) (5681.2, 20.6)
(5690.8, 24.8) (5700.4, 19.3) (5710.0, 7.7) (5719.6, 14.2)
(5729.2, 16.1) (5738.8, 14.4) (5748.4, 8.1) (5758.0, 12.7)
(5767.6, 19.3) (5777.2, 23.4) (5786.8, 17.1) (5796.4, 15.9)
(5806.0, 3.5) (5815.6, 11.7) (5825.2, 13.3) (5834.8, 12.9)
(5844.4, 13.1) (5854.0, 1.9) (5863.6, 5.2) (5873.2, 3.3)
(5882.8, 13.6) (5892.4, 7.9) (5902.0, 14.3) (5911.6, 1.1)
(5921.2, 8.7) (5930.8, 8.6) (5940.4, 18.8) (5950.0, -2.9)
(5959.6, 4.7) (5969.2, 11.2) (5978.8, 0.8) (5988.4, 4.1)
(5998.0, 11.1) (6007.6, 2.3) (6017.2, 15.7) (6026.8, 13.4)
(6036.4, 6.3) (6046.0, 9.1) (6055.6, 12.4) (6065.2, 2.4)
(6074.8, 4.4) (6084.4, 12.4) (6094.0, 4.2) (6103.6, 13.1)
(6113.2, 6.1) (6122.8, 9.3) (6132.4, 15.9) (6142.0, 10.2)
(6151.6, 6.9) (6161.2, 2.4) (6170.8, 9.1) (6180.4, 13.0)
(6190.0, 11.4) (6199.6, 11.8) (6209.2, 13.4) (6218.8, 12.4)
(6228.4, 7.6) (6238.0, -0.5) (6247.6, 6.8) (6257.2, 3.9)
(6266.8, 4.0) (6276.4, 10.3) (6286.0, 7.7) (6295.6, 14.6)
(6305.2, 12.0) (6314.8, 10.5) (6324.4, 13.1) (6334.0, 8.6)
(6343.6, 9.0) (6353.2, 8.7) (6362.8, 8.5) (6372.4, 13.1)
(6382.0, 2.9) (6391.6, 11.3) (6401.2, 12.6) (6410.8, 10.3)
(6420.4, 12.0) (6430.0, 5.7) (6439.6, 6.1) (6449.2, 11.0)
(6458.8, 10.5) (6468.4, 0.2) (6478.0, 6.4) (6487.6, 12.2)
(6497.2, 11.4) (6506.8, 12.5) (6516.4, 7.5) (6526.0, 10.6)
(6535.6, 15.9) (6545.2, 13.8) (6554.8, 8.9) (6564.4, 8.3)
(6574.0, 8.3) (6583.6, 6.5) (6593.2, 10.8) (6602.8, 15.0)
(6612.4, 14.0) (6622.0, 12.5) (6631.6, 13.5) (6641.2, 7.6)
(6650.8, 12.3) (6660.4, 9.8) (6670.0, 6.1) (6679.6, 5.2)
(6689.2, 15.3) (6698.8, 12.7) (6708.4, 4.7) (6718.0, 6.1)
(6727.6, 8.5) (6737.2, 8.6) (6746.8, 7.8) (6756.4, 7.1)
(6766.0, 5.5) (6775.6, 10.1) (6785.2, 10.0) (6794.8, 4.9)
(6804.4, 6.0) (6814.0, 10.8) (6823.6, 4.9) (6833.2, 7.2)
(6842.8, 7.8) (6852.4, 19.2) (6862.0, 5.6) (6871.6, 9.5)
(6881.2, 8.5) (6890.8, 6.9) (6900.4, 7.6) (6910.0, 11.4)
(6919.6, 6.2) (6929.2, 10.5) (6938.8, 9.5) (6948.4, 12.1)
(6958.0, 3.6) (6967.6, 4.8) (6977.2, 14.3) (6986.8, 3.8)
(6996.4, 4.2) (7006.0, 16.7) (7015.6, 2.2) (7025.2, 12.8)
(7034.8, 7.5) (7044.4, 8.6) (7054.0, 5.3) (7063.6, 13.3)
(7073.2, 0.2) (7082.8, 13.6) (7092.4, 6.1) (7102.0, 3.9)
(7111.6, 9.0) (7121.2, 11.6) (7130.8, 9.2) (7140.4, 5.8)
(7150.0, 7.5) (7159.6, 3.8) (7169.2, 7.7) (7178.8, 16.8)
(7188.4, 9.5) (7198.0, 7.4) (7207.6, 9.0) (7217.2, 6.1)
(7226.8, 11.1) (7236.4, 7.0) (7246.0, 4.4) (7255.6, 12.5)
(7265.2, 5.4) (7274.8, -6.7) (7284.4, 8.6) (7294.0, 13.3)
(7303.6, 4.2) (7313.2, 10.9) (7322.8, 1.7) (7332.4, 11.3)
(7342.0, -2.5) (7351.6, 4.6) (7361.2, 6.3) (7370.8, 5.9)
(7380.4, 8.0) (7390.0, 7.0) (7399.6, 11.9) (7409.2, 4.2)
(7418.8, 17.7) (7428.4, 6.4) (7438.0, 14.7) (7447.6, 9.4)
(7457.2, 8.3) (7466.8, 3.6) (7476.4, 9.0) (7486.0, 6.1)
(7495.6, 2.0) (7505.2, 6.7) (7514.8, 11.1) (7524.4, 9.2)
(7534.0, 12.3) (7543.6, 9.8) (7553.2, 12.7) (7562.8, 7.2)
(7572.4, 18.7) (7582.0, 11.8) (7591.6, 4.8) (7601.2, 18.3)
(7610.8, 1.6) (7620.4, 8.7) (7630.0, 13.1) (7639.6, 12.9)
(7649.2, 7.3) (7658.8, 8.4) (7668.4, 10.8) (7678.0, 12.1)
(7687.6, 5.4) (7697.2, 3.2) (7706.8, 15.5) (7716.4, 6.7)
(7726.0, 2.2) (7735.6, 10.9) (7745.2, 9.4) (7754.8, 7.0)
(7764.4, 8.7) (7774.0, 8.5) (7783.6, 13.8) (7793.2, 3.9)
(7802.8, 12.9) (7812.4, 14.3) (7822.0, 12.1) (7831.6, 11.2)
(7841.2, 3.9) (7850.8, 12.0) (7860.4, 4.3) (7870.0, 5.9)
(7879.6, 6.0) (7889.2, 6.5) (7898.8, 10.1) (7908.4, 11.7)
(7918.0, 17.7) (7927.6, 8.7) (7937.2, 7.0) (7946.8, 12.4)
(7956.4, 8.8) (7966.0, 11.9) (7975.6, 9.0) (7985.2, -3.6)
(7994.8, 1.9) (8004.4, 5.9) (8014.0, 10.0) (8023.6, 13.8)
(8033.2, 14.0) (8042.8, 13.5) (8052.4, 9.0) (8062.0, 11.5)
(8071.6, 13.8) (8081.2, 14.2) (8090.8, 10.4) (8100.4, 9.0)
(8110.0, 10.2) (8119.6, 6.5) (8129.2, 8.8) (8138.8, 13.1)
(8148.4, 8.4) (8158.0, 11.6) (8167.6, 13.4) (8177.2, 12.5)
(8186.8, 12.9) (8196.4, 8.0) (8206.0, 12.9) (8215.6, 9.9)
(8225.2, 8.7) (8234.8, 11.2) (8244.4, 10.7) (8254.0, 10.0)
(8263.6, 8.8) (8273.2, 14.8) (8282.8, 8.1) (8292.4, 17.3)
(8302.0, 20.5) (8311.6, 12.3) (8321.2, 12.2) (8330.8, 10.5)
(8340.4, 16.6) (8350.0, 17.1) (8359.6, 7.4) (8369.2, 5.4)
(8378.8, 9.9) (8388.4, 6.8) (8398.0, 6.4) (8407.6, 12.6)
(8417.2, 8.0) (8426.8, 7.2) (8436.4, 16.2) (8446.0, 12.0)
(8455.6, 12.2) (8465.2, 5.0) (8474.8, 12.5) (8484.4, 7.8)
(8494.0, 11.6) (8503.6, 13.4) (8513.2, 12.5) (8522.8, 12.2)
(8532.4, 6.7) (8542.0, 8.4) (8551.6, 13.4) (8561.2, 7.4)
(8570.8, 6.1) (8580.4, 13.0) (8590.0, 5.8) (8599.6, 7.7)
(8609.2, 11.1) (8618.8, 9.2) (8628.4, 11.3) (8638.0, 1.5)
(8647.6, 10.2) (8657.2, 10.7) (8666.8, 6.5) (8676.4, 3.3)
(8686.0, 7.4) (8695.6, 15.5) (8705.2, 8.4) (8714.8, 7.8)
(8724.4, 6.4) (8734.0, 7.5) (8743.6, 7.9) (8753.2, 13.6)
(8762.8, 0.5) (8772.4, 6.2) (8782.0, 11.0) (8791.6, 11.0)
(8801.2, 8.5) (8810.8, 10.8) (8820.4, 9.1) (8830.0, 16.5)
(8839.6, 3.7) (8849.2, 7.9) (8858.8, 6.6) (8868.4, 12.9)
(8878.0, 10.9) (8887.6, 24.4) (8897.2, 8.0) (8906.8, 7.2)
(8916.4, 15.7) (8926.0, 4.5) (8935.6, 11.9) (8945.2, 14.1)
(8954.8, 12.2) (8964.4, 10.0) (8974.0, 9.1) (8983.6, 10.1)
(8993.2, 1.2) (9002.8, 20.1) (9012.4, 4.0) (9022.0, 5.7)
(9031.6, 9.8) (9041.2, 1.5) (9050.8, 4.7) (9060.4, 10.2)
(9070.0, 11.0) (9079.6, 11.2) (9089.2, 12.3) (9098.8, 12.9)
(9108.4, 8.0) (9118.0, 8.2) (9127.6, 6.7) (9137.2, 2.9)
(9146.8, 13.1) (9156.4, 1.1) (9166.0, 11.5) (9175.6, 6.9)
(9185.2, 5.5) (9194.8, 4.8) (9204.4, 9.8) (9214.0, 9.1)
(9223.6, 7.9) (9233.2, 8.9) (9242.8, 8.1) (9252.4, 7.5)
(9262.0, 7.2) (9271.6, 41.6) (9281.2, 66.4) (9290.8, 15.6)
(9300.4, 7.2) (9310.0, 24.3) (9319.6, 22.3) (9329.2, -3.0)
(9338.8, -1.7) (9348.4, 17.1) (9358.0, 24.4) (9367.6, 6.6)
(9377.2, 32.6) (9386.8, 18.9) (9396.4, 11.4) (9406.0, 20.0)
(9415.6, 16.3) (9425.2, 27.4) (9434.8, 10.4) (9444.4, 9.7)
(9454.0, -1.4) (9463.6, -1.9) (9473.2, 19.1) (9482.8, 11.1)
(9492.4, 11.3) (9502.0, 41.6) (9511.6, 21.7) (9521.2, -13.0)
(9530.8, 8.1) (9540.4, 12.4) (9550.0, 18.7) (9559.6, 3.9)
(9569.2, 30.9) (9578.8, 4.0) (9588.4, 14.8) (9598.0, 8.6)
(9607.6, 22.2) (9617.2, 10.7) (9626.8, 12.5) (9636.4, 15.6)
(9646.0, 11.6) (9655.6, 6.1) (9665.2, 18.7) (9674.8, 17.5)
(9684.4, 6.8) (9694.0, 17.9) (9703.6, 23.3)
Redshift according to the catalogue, 1.488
